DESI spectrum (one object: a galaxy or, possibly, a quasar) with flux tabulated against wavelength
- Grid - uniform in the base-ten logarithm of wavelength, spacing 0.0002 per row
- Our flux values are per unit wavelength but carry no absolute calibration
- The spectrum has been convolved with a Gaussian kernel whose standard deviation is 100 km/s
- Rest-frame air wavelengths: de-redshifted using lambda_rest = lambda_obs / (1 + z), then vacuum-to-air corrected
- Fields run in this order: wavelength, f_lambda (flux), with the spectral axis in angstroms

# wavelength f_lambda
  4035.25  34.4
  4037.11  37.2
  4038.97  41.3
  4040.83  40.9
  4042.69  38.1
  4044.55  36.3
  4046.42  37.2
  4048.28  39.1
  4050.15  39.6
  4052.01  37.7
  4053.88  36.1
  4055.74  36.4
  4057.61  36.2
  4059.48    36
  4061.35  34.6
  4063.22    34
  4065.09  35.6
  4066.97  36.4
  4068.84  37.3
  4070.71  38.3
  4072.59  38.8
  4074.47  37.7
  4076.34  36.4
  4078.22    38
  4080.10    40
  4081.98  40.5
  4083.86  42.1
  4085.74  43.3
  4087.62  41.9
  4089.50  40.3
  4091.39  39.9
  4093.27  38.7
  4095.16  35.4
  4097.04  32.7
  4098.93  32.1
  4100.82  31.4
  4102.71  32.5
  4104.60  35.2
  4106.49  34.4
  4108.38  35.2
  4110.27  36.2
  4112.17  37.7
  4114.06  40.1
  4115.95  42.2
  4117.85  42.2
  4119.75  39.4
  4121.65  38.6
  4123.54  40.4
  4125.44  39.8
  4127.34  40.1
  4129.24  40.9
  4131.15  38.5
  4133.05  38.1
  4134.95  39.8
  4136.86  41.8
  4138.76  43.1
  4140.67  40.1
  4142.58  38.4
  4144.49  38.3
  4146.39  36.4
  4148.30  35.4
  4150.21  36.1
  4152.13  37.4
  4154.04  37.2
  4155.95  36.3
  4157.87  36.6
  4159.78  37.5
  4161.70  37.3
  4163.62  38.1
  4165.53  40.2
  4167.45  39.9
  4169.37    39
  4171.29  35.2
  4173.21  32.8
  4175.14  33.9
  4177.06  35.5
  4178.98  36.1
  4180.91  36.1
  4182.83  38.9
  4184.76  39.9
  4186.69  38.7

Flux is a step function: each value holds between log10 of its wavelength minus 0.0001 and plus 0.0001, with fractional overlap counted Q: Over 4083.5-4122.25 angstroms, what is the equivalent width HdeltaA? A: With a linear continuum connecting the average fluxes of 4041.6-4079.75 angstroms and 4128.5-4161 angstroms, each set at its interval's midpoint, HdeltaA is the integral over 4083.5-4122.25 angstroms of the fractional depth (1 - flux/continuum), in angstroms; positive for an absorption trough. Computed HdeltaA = 0.1 angstroms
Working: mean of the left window 37.1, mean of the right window 38.3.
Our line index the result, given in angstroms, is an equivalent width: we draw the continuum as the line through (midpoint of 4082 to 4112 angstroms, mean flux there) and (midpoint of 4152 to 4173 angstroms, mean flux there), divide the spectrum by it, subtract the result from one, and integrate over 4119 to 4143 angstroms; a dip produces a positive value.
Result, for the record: -1.8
